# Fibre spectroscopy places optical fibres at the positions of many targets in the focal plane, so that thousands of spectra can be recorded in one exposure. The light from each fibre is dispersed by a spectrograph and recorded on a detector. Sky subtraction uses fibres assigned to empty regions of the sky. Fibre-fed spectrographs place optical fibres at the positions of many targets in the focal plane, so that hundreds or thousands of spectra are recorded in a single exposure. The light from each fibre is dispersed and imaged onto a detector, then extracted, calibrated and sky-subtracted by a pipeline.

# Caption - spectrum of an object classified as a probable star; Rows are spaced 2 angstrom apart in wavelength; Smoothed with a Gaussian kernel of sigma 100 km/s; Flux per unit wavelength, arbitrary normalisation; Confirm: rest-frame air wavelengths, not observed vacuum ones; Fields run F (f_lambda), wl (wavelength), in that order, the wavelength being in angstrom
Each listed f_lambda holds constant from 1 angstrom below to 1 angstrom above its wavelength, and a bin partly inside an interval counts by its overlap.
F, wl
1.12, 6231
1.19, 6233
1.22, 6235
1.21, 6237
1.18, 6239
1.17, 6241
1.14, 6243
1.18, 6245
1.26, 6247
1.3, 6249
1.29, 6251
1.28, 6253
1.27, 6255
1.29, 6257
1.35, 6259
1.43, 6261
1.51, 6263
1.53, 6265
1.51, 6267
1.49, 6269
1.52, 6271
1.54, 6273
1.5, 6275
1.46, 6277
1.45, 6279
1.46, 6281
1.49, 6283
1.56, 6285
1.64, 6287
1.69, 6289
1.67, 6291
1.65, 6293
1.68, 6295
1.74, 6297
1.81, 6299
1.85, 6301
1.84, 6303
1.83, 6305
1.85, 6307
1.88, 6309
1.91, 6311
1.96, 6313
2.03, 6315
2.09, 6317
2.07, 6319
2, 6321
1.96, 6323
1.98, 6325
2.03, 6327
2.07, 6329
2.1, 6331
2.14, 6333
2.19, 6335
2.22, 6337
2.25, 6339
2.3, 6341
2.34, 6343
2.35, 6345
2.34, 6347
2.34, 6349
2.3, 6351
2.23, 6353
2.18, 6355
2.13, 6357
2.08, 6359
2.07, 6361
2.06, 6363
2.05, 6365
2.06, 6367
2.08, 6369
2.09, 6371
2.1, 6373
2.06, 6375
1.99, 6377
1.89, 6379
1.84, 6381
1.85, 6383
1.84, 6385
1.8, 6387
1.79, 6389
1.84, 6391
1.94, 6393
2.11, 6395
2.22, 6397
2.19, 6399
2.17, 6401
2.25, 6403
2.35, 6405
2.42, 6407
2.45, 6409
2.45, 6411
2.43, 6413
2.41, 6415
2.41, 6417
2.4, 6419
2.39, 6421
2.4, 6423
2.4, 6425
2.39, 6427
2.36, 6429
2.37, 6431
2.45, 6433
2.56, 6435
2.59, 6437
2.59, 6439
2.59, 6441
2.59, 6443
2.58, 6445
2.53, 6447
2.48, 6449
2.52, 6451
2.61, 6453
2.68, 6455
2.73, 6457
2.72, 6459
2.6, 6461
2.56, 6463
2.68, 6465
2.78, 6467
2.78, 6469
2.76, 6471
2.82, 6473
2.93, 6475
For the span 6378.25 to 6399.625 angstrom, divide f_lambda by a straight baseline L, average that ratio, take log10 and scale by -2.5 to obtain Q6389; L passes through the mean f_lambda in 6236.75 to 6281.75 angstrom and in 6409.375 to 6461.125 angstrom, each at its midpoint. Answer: 0.14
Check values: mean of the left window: 1.36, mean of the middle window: 1.93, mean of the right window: 2.51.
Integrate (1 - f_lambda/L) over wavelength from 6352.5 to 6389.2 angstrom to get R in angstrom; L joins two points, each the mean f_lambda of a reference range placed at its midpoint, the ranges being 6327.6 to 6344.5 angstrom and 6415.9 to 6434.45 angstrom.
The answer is 4.3 angstrom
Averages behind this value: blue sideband 2.2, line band 2.01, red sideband 2.4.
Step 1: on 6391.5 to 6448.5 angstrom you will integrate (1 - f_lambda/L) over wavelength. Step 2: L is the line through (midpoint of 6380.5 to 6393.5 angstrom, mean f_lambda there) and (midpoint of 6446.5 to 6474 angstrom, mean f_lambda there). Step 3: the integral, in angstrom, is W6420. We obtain -4.7 angstrom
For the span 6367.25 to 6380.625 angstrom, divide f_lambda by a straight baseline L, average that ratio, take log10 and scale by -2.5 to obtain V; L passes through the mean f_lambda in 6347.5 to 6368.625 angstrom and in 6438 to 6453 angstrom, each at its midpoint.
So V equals 0.10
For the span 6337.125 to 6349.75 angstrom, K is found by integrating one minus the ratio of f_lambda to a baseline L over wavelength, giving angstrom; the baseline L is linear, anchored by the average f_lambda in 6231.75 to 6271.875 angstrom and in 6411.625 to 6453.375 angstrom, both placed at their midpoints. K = -2.7 angstrom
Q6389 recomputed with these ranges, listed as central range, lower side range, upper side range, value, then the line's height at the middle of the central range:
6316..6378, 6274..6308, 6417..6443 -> -0.09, 1.98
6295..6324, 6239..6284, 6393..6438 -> -0.13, 1.68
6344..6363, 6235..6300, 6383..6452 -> -0.14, 1.95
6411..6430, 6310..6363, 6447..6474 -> 0.04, 2.5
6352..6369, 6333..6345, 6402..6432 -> 0.09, 2.29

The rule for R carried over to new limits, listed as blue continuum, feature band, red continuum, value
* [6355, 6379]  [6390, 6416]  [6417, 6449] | 0.5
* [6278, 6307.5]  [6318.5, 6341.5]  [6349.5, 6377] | -2.4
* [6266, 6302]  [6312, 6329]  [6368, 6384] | -2.6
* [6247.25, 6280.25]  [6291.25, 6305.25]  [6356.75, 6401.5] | -1.5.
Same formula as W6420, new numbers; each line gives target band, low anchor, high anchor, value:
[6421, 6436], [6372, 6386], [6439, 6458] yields -0.1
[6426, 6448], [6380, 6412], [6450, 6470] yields -0.4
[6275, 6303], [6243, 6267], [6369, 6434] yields -1.7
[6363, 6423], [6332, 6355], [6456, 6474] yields 7.7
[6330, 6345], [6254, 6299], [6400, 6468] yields -2.6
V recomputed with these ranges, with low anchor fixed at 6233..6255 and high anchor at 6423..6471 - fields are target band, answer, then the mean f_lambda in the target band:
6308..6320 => -0.18 mag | 1.99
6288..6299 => -0.10 mag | 1.7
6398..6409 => 0.00 mag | 2.29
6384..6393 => 0.19 mag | 1.83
